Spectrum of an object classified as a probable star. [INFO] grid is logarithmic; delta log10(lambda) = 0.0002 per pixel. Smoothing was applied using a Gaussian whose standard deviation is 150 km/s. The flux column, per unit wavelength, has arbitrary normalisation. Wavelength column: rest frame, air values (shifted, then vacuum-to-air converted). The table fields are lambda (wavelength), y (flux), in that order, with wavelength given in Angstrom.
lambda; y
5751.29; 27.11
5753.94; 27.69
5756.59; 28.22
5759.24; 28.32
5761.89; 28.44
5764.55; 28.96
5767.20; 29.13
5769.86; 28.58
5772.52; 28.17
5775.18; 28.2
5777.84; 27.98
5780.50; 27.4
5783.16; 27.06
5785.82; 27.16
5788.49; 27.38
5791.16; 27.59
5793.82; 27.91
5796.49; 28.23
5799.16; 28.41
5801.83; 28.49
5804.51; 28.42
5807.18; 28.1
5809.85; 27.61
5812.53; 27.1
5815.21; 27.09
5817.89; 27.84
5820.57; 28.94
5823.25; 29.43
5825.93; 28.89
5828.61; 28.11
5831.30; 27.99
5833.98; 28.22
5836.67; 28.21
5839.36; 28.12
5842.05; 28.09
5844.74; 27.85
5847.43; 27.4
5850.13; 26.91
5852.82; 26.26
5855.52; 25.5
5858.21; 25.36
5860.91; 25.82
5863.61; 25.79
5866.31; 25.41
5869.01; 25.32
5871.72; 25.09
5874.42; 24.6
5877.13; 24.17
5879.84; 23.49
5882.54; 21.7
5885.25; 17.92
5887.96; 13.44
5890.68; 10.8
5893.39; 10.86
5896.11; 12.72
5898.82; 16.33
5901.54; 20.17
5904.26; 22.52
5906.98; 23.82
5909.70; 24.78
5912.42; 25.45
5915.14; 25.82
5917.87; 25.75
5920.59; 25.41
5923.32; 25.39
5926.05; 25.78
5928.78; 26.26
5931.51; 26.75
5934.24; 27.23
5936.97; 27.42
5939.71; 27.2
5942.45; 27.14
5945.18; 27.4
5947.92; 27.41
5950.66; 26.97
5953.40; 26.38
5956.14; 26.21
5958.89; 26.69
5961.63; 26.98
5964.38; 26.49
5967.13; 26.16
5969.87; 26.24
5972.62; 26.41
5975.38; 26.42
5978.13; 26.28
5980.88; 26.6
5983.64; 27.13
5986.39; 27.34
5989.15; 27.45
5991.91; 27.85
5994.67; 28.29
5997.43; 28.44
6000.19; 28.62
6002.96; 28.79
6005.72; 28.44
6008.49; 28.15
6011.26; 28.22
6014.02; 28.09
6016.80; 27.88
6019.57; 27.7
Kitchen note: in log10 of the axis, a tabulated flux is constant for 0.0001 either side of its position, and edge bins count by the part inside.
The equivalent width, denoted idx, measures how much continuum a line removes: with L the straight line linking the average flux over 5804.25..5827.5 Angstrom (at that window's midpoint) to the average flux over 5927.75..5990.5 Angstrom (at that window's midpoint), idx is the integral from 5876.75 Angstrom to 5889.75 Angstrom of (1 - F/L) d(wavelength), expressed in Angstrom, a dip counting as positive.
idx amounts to 3.8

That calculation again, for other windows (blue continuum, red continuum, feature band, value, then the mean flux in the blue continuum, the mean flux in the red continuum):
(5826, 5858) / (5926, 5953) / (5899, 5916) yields 2.5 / 27.5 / 27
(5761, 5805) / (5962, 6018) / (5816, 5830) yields -0.3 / 28.1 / 27.5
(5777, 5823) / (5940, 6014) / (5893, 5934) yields 6.8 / 27.8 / 27.3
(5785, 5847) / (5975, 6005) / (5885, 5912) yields 9.9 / 28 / 27.6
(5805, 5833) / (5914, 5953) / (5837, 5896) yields 9.3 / 28.1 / 26.6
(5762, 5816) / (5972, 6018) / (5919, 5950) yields 1.2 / 28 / 27.7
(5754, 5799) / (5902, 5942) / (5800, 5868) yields -1.0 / 28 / 25.6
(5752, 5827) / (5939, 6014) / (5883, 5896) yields 6.5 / 28.1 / 27.3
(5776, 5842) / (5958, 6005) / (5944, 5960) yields 0.3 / 28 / 27.2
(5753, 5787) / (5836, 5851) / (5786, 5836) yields -0.3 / 28.1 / 27.8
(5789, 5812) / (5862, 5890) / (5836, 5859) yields -2.4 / 28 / 22.4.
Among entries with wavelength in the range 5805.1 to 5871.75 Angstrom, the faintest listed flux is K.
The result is 25.09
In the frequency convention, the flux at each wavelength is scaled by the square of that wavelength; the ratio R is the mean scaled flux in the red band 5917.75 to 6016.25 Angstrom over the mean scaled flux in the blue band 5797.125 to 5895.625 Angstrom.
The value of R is 1.12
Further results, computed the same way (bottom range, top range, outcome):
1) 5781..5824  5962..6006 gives 1.04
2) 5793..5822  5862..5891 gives 0.80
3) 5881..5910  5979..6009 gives 1.64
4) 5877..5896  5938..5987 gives 1.64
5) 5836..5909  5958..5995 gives 1.23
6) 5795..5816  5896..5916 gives 0.81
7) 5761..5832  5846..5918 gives 0.82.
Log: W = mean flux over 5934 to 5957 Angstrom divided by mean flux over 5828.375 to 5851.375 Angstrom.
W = 0.97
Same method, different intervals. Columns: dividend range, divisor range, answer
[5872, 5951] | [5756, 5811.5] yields 0.82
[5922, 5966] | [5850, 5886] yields 1.09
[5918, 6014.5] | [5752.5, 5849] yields 0.96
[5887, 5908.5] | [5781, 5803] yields 0.59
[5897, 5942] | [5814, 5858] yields 0.89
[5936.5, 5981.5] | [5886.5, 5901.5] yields 1.98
